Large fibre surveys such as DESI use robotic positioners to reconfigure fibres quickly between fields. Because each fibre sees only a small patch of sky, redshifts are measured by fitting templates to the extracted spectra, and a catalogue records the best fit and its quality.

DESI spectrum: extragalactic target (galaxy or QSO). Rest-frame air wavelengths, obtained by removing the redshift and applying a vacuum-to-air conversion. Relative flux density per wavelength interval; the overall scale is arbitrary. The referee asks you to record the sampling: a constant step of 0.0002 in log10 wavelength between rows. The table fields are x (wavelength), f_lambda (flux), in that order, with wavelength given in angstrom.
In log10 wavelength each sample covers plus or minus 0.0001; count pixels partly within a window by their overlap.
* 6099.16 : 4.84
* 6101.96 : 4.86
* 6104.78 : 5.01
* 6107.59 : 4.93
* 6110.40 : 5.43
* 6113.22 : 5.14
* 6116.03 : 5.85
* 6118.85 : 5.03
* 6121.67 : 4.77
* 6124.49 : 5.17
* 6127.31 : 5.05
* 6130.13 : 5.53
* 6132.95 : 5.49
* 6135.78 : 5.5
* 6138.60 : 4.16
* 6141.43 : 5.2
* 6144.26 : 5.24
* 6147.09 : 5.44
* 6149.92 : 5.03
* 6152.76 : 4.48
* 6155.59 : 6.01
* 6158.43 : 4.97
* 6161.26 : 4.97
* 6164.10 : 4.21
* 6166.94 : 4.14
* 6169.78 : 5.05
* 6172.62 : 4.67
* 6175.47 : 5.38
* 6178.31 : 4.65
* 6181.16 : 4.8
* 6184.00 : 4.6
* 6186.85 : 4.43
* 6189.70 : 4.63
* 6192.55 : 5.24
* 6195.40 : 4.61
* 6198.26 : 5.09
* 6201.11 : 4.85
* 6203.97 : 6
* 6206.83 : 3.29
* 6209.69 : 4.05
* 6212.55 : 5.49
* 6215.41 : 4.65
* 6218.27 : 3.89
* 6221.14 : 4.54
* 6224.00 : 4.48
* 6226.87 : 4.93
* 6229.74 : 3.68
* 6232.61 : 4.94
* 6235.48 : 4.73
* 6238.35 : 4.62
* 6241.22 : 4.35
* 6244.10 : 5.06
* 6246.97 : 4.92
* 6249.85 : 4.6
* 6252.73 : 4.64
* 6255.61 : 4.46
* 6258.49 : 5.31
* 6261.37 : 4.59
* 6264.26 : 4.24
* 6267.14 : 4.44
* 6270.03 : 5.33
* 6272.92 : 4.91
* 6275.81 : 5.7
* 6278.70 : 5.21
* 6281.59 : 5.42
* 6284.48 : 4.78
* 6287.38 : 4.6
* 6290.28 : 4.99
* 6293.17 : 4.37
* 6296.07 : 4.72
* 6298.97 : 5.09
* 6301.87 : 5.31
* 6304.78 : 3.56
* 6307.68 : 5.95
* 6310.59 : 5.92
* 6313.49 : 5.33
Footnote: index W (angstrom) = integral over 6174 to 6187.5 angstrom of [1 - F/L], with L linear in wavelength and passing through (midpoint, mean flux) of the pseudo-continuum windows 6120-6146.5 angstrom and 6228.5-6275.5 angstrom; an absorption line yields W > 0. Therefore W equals 0.5 angstrom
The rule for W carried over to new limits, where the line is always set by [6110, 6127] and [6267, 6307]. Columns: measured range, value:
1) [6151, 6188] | 2.3 angstrom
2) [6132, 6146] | 0.2 angstrom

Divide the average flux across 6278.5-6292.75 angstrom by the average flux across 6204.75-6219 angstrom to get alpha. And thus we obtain 1.13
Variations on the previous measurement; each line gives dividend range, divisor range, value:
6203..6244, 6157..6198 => 0.96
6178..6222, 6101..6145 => 0.91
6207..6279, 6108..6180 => 0.92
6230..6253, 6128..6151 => 0.90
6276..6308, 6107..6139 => 0.94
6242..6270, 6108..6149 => 0.91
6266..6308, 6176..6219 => 1.05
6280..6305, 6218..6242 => 1.07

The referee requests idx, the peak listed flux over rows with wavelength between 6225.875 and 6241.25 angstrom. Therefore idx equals 4.94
